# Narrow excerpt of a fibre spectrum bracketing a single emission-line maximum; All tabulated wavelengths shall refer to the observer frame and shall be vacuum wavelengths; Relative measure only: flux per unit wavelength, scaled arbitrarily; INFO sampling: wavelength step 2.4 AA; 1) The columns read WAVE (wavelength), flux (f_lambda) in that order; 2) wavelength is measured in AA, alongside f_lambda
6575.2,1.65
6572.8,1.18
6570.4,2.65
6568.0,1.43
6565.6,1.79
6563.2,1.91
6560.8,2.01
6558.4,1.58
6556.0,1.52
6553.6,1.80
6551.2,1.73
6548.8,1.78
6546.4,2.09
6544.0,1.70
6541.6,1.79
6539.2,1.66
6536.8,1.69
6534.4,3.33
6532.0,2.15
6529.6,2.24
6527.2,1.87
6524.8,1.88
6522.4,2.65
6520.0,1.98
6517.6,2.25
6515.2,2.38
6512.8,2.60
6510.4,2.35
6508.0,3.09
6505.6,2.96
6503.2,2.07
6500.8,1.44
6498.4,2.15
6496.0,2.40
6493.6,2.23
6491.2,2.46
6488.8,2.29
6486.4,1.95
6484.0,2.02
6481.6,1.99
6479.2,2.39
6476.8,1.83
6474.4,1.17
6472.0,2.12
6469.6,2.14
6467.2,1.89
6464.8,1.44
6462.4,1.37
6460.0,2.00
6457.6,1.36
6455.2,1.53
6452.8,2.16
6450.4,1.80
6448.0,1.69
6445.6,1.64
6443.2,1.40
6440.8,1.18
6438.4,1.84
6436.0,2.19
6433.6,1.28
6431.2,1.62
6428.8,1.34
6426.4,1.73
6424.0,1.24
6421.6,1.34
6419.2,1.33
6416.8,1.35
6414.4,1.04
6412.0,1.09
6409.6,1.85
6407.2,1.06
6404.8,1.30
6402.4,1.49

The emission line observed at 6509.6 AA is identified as C III] 1909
